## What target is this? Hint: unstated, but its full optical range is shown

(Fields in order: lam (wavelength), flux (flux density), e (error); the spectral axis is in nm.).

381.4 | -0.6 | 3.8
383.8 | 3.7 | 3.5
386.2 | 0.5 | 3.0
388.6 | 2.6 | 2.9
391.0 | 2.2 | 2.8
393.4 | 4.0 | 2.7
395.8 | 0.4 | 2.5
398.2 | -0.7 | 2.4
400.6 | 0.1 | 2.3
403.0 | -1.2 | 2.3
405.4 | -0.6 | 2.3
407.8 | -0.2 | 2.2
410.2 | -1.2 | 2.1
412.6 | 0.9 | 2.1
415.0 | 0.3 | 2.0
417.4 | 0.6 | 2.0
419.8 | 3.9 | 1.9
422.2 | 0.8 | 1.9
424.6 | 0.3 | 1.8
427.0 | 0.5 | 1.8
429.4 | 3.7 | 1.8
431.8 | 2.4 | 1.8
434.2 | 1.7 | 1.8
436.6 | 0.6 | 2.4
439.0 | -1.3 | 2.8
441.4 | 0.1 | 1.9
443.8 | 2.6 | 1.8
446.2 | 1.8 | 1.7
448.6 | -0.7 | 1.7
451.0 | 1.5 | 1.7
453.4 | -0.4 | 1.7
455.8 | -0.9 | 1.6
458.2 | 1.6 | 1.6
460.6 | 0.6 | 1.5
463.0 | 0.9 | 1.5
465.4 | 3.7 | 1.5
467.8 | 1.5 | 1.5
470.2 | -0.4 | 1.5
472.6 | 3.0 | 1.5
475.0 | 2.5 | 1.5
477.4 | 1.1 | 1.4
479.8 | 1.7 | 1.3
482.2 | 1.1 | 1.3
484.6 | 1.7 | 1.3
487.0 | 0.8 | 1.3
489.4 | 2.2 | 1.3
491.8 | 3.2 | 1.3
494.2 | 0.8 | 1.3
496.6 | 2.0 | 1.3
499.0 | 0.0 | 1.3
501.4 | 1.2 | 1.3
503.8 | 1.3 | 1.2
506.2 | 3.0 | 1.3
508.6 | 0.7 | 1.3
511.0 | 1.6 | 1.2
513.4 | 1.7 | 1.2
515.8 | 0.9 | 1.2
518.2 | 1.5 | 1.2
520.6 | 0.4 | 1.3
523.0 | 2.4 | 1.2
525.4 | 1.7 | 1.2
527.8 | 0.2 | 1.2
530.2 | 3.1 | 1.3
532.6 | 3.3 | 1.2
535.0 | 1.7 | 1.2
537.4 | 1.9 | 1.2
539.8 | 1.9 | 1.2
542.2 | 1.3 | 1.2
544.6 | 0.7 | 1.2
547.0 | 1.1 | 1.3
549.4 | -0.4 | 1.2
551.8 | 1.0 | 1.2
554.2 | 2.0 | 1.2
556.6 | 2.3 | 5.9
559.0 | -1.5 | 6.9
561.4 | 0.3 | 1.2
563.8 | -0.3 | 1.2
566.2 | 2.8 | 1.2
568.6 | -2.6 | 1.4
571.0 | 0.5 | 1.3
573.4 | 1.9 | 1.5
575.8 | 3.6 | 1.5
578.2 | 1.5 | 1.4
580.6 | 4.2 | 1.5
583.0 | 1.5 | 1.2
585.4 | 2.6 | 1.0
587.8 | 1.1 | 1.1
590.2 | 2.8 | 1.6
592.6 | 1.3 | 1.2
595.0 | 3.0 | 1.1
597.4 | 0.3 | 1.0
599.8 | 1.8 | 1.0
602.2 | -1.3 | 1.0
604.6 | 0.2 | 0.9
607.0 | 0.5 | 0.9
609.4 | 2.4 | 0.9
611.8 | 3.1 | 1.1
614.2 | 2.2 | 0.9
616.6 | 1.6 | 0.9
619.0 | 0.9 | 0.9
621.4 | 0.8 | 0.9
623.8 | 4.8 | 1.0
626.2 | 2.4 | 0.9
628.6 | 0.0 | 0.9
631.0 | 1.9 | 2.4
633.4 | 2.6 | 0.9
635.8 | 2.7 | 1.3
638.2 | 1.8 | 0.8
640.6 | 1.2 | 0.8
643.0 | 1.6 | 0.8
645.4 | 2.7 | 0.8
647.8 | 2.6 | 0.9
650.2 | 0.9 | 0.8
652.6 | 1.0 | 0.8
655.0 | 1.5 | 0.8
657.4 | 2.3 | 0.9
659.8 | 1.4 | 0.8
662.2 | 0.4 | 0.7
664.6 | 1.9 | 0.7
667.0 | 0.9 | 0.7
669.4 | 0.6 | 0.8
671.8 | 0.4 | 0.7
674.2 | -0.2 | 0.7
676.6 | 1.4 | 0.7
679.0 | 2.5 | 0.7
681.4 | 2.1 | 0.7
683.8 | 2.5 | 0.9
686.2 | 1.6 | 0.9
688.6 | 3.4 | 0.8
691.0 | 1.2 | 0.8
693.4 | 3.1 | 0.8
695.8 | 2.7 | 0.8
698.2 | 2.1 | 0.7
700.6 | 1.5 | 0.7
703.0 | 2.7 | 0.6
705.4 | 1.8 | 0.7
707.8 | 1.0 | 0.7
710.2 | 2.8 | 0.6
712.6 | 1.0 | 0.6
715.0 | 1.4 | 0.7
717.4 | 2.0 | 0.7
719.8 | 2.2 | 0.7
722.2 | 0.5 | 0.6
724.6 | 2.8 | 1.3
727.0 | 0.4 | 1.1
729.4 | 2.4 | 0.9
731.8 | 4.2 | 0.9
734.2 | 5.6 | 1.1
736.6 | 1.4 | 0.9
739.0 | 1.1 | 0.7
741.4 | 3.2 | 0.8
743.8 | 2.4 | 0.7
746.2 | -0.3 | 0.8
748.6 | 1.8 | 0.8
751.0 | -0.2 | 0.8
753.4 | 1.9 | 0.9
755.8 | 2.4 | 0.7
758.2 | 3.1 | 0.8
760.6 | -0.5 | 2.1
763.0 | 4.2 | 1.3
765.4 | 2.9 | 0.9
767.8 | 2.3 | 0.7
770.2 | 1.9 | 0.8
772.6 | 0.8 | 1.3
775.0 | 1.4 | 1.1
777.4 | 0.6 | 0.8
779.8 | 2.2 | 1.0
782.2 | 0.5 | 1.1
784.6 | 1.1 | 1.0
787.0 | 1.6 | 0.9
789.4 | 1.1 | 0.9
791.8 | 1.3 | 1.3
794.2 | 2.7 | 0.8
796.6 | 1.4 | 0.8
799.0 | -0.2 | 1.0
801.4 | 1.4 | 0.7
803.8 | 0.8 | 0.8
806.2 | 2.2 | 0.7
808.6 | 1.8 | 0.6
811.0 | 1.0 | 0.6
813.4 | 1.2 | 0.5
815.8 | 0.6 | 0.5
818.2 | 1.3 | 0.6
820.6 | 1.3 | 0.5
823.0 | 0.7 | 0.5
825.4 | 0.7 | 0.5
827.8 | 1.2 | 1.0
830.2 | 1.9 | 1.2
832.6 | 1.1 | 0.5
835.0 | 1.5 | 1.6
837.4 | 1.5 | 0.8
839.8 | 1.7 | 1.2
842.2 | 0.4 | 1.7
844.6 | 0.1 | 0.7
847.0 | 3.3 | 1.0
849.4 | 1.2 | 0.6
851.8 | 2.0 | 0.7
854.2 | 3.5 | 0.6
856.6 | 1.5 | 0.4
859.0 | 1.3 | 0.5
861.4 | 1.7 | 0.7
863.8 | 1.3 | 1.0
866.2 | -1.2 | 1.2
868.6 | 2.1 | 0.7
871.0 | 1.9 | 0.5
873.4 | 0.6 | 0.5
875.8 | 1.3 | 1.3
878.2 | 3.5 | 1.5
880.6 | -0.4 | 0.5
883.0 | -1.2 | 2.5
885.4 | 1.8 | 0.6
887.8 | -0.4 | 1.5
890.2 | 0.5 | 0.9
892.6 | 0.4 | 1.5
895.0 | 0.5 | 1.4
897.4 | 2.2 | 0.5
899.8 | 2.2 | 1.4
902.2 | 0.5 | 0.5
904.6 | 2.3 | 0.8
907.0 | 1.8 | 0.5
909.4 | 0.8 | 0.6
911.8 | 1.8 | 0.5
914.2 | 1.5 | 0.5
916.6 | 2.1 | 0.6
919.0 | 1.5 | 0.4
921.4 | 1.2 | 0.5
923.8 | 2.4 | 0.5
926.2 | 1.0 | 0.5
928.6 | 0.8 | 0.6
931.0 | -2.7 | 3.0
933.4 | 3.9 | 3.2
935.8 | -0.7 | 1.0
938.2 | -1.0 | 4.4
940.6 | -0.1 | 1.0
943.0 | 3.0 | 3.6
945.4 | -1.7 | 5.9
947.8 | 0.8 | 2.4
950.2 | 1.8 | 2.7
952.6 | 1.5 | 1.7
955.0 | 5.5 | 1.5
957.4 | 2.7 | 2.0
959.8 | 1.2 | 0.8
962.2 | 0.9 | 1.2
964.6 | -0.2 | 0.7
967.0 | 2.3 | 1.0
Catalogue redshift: 0.966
